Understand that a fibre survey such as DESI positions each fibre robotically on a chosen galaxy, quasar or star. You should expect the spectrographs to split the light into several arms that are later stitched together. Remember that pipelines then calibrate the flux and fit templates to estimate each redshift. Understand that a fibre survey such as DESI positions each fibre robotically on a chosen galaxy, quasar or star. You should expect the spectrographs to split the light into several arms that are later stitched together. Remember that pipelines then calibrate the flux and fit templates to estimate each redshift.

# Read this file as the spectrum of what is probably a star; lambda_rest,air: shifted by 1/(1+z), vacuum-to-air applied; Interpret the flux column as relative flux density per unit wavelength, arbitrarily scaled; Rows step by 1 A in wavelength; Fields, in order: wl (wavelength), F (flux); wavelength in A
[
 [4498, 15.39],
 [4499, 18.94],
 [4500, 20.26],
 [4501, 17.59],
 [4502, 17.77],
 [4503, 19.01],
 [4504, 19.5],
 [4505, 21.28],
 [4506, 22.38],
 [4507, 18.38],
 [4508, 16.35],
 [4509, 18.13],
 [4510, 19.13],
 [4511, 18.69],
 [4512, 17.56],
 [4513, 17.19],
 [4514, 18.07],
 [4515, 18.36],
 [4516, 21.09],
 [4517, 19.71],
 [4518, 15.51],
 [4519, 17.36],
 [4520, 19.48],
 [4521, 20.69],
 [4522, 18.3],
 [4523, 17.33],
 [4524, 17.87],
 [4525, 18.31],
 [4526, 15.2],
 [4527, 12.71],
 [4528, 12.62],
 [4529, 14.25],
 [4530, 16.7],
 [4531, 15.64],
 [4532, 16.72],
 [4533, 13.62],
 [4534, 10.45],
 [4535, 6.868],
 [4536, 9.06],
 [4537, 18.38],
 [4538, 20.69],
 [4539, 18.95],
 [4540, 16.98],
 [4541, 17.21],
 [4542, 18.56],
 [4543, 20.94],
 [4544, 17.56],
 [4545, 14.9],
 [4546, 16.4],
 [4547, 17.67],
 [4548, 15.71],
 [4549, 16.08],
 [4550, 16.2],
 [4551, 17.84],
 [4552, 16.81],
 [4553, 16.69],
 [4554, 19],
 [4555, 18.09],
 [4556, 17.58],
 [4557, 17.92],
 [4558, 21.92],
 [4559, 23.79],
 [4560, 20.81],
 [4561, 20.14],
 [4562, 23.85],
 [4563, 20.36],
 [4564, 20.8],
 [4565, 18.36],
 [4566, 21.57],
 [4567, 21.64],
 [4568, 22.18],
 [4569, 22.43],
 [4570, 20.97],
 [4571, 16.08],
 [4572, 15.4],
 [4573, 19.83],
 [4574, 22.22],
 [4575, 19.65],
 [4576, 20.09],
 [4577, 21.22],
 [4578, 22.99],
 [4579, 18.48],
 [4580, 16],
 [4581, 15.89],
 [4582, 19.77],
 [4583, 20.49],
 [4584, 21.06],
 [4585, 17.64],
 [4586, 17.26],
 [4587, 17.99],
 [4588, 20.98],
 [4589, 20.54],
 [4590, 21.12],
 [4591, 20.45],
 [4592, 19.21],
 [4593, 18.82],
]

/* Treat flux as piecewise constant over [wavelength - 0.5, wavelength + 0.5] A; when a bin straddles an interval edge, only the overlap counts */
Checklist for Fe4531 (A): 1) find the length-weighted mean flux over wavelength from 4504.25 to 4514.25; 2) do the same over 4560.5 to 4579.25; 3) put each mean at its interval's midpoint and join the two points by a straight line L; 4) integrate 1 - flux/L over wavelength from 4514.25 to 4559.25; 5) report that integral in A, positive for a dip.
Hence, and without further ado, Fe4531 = 6.0 A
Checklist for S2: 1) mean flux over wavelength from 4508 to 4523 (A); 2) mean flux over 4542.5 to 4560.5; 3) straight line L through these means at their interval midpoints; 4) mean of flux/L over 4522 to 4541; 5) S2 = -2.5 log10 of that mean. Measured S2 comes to 0.195 mag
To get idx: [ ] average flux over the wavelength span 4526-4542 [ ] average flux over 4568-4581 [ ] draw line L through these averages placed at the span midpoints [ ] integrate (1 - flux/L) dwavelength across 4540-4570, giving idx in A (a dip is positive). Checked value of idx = -3.00 A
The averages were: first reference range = 14.9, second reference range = 19.6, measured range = 19.1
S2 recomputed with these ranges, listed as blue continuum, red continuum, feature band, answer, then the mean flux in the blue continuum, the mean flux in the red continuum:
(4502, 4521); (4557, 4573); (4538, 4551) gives 0.14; 18.8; 20.6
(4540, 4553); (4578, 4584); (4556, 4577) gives -0.13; 17.1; 18.8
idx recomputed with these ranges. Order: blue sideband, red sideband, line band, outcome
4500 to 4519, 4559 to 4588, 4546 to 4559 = 1.13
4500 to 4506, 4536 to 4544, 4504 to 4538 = 3.54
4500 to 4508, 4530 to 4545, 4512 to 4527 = -0.24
